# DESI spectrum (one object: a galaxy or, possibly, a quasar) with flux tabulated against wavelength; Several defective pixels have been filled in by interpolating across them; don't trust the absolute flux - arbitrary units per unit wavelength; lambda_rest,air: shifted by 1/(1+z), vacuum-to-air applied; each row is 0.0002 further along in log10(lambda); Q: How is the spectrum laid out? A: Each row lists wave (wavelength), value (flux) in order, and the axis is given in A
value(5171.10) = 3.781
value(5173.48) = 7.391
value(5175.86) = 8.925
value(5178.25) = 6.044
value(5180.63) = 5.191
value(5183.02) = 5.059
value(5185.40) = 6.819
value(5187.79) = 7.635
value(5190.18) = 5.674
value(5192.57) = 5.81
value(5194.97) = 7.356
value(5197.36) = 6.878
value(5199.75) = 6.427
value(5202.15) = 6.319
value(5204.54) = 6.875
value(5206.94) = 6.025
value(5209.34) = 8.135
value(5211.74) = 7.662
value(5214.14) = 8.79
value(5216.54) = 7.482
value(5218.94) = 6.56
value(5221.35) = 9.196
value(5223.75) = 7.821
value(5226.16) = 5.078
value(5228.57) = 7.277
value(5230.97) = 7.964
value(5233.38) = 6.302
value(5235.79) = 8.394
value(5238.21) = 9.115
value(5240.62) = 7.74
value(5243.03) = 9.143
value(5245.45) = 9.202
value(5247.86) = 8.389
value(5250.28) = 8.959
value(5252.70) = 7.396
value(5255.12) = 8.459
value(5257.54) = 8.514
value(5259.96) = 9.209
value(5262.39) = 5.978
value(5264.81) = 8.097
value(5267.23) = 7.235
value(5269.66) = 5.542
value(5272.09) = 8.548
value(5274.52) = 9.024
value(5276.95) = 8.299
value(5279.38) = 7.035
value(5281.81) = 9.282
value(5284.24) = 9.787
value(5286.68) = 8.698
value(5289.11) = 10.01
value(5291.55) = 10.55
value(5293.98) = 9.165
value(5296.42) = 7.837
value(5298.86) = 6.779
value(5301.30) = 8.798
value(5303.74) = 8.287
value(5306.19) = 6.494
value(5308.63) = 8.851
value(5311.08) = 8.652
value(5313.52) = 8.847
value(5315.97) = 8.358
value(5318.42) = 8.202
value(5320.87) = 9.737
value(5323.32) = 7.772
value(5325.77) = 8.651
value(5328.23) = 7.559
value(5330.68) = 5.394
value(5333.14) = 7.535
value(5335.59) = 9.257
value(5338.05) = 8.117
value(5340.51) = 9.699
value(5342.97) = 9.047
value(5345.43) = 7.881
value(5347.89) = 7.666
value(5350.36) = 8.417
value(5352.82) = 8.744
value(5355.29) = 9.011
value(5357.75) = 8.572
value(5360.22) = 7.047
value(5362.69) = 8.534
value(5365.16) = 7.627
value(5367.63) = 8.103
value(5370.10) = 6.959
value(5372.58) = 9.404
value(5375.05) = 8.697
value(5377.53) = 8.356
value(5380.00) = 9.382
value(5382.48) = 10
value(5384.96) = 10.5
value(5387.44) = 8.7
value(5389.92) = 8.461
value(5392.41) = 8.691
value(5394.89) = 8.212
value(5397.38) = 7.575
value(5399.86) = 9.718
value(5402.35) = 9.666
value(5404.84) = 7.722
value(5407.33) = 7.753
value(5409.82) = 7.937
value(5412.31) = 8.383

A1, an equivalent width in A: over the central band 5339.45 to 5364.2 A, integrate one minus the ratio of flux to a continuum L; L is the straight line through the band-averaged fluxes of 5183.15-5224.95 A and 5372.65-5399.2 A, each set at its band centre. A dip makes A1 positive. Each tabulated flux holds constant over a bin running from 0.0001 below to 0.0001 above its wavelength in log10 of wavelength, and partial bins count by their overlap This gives 0.34 A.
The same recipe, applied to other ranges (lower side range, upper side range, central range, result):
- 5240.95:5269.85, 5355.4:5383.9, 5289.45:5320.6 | -0.89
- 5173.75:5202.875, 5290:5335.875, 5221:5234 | -0.22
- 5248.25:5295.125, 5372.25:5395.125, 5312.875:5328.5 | 0.38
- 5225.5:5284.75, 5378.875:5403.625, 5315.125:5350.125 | 1.66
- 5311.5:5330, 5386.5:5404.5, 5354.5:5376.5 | 0.88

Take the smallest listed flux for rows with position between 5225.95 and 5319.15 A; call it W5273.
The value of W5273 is 5.078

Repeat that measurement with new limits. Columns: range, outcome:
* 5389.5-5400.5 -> 7.575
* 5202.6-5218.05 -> 6.025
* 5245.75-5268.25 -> 5.978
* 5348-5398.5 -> 6.959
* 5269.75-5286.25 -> 7.035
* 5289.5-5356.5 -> 5.394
